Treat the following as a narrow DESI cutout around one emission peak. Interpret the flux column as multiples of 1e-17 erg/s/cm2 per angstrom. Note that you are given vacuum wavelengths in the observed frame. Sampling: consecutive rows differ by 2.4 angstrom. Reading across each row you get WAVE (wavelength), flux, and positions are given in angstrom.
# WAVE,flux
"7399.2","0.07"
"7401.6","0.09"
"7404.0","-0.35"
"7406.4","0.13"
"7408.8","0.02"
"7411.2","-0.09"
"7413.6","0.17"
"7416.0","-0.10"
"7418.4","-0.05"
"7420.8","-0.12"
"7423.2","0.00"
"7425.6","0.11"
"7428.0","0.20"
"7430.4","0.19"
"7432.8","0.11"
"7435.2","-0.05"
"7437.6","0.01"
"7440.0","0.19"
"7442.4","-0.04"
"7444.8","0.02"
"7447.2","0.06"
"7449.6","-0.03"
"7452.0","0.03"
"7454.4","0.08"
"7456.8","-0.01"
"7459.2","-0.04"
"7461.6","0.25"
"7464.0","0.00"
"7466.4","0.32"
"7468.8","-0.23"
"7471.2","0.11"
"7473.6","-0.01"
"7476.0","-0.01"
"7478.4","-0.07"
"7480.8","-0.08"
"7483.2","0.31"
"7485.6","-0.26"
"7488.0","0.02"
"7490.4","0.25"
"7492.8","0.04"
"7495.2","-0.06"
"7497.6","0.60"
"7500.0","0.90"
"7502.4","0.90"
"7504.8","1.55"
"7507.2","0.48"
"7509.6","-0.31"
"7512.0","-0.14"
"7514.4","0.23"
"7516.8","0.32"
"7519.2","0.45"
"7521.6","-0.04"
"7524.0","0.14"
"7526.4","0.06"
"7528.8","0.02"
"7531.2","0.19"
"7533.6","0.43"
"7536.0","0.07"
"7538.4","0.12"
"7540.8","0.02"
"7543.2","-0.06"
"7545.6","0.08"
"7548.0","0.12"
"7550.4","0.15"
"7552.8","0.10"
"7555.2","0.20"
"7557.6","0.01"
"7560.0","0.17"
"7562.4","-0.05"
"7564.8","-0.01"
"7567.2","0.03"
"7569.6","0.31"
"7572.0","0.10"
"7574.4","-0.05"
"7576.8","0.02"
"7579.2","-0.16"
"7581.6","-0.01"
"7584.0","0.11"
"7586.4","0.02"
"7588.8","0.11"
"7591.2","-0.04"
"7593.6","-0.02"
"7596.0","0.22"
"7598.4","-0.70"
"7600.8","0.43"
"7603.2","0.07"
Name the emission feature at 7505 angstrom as [O II]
